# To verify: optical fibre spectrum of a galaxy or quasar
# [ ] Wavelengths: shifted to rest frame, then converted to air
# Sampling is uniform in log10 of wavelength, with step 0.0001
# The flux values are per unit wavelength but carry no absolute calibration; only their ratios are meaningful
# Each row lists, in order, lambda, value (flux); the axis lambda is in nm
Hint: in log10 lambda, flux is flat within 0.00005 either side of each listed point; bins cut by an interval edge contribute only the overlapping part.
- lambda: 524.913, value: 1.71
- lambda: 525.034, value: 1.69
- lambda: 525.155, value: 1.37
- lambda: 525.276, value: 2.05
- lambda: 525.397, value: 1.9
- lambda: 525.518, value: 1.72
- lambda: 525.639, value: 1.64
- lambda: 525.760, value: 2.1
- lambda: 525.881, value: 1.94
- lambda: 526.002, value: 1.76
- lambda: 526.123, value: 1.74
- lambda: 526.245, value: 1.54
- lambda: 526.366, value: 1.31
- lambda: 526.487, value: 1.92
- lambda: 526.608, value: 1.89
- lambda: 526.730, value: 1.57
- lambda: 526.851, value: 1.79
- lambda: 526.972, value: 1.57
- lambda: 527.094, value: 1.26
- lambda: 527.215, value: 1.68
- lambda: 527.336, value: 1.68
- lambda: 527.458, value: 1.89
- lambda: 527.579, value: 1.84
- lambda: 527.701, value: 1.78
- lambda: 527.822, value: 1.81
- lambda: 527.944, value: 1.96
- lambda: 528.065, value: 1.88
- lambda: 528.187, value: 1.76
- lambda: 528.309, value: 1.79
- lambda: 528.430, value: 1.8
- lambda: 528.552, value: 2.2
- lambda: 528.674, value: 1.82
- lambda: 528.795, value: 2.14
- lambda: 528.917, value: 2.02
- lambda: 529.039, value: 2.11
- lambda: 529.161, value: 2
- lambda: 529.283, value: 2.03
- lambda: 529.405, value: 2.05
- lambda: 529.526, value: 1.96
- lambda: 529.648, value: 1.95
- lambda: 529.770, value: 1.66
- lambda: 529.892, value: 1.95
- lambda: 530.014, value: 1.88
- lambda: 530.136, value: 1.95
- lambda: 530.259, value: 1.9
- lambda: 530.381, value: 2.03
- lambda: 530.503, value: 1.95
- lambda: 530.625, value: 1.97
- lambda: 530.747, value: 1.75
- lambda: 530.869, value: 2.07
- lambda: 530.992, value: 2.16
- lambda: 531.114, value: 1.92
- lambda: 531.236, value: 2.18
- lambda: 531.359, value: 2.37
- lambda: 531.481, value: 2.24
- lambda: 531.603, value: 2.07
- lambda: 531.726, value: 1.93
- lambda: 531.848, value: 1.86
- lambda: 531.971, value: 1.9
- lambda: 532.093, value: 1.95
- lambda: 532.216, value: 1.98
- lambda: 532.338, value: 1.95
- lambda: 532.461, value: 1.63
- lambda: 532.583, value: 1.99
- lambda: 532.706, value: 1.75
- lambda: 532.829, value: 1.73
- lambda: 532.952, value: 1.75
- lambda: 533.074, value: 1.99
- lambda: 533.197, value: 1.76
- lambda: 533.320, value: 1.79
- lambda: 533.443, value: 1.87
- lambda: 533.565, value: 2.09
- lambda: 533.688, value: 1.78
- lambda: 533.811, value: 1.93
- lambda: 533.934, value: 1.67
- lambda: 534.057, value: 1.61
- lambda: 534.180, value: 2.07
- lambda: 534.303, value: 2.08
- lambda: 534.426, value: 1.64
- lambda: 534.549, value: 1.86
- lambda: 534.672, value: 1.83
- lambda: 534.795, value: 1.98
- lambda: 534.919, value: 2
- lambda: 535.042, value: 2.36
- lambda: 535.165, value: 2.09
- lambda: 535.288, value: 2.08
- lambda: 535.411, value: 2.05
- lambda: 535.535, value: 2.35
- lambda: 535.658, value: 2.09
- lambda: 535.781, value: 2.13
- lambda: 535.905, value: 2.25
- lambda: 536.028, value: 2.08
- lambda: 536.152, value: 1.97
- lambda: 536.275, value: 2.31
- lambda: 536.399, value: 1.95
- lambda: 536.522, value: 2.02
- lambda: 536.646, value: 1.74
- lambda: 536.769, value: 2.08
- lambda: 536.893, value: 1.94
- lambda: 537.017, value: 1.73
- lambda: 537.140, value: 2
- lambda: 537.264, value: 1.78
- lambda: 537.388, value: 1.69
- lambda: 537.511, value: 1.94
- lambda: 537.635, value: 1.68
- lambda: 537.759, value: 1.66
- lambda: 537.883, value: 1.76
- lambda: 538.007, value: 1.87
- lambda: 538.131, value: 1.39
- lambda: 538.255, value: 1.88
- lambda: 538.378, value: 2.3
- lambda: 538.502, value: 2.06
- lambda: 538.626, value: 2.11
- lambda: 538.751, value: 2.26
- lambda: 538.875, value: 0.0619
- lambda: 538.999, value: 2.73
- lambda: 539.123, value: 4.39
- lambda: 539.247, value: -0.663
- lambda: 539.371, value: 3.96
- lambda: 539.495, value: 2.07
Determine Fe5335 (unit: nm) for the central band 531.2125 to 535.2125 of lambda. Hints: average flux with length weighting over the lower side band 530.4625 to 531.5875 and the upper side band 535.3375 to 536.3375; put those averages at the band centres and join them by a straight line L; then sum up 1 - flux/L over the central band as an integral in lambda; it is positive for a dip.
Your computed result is 0.34 nm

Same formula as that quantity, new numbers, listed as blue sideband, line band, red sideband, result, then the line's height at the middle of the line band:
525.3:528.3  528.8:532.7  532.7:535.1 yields -0.33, 1.82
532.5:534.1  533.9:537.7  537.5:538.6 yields -0.29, 1.83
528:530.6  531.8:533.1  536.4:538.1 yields 0.03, 1.9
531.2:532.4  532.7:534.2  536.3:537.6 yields 0.13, 1.99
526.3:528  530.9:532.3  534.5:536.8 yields -0.11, 1.9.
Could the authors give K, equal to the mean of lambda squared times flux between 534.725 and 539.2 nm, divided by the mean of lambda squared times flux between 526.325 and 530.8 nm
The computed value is 1.12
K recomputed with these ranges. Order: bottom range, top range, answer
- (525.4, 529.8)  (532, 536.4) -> 1.10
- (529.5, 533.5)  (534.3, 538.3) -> 1.02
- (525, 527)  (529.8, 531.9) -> 1.18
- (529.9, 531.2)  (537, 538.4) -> 0.94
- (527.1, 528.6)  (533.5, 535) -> 1.06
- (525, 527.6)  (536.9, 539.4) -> 1.16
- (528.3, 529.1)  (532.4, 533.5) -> 0.92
